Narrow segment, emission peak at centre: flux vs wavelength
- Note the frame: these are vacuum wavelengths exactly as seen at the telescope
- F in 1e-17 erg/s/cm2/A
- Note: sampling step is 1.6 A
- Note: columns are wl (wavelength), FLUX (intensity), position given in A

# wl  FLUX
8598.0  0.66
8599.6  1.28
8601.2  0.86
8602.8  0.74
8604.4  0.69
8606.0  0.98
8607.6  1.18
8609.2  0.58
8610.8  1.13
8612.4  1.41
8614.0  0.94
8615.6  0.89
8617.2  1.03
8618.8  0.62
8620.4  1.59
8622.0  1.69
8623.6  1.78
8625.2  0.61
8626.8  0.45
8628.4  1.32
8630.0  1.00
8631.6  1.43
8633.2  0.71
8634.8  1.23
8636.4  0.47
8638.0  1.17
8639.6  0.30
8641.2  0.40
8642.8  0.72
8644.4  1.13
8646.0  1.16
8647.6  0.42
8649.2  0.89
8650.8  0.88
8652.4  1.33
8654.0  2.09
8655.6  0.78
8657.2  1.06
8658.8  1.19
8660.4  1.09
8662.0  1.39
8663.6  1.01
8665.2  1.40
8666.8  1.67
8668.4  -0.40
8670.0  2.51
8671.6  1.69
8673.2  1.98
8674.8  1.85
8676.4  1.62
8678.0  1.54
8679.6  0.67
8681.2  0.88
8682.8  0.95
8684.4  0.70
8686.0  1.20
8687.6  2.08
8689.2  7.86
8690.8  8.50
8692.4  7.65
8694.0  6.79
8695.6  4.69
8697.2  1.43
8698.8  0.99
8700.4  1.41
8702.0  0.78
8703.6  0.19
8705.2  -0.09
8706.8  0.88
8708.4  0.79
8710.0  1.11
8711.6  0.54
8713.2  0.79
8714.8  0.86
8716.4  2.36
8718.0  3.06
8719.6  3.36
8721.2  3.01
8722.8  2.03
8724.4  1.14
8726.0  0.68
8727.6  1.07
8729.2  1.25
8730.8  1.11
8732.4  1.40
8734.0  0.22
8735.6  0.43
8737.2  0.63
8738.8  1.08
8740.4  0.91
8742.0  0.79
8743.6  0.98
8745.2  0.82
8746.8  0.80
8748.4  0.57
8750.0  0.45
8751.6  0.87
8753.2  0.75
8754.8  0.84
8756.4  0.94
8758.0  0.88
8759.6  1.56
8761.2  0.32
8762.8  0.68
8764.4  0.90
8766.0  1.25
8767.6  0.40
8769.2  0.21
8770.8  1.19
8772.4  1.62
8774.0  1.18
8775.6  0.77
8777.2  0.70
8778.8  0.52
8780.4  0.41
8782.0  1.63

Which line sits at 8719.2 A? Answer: [N II]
